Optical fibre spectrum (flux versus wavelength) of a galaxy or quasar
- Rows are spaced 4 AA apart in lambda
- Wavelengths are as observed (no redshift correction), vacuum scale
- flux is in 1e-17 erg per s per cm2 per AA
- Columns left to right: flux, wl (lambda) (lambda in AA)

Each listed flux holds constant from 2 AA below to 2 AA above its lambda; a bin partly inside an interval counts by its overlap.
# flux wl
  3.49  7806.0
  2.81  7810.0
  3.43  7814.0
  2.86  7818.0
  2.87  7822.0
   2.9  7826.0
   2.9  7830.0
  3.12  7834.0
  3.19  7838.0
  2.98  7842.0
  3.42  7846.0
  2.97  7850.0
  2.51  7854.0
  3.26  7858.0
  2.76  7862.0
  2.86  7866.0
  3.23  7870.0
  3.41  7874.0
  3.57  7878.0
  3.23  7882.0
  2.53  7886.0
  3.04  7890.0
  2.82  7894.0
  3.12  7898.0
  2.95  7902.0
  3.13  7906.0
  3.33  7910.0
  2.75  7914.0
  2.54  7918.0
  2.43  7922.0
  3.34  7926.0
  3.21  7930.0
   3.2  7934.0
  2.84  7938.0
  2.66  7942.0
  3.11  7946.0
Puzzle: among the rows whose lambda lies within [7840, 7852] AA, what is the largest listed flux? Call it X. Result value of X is 3.42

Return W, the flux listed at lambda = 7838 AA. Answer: 3.19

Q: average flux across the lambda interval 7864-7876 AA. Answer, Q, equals 3.17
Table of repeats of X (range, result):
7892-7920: 3.33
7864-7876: 3.41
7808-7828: 3.43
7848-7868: 3.26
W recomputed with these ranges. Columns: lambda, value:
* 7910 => 3.33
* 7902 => 2.95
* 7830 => 2.9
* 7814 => 3.43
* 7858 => 3.26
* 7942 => 2.66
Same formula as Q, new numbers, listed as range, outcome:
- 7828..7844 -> 3.05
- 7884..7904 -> 2.89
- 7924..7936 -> 3.25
